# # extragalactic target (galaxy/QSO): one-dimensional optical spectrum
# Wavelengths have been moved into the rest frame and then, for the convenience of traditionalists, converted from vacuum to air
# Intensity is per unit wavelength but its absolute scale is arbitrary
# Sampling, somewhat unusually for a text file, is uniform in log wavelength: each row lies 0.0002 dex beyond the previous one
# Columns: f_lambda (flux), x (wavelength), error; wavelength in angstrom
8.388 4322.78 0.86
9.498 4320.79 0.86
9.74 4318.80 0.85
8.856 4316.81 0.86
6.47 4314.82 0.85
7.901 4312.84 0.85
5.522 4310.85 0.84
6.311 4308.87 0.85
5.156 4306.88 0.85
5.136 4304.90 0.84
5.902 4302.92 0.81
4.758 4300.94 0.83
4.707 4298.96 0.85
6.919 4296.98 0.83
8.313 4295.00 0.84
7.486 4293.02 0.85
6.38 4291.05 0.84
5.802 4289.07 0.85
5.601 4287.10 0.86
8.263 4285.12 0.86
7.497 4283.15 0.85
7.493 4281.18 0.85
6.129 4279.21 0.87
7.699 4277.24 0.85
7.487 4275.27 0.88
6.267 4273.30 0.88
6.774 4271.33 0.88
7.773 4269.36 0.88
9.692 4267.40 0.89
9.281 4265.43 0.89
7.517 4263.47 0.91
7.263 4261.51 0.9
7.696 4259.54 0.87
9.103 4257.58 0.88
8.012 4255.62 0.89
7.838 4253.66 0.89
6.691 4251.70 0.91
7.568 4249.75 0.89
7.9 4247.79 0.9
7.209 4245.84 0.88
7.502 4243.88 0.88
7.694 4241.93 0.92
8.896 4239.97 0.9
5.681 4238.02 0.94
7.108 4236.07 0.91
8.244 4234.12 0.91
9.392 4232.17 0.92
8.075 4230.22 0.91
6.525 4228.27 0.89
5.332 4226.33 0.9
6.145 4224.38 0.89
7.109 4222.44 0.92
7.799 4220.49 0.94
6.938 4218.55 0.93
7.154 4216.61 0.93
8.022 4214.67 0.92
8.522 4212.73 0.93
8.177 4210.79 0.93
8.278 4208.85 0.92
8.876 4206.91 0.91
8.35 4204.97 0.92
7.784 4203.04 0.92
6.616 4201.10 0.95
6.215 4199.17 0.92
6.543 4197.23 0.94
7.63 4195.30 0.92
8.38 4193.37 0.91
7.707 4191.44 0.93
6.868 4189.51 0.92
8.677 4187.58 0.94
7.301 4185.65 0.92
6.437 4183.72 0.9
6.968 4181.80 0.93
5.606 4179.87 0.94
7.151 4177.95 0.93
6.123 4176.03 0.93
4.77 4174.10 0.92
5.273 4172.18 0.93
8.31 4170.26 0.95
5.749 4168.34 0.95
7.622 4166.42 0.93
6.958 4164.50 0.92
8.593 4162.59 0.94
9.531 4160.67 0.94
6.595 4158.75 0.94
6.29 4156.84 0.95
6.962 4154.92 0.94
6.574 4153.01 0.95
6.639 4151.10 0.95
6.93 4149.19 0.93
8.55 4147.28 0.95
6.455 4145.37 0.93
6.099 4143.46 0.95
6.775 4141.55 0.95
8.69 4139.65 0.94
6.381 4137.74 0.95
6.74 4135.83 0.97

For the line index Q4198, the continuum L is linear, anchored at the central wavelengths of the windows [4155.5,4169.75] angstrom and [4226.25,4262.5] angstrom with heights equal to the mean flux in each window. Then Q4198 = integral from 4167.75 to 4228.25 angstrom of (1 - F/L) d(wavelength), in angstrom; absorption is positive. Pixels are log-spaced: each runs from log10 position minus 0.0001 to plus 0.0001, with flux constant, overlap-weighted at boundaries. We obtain 2.8 angstrom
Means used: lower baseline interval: 7.35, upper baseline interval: 7.62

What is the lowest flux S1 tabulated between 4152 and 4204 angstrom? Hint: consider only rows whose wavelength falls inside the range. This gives 4.77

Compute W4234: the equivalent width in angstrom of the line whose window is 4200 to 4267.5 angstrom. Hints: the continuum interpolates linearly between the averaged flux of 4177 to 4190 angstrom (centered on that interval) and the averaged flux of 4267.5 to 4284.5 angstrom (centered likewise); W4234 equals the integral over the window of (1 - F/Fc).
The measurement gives -4.9 angstrom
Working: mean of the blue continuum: 7.01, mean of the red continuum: 7.3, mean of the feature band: 7.69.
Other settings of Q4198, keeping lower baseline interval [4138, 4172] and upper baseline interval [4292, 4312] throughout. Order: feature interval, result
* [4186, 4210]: -2.8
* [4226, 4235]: -1.5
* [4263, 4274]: -2.9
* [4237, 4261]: -4.4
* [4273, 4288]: -2.2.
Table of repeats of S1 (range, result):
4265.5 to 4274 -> 6.267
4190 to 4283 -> 5.332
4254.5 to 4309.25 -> 4.707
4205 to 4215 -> 8.022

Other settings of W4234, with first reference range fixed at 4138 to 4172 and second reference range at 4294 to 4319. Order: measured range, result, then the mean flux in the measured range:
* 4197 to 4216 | -2.2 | 7.77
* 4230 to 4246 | -2.3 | 7.76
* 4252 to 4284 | -4.9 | 7.7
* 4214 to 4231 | -0.2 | 6.98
